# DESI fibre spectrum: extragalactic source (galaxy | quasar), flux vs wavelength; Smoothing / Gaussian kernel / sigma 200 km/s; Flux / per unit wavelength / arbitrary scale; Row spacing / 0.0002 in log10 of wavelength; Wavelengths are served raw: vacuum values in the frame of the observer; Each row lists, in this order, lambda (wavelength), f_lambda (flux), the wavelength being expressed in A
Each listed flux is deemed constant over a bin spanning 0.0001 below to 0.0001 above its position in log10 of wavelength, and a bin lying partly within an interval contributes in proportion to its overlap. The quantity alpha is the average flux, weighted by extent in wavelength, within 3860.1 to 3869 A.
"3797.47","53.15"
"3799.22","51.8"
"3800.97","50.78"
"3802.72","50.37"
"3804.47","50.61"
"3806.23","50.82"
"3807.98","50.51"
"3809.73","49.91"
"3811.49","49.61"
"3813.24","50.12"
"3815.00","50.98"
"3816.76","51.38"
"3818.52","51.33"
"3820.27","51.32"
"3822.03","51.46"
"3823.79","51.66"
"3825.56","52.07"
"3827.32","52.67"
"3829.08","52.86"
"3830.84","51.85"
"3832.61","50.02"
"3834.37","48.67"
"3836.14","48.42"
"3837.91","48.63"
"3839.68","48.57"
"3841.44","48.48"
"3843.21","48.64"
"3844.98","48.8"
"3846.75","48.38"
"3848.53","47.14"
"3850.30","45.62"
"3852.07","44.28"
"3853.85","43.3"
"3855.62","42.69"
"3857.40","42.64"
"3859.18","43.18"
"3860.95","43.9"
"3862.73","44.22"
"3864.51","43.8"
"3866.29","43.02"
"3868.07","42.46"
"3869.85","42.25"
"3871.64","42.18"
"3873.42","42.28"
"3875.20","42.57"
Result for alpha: 43.5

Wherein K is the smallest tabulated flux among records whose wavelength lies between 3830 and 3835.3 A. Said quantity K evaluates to 48.67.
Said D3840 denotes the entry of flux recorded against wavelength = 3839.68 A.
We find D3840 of 48.57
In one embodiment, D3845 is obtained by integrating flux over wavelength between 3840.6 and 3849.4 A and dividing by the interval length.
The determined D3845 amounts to 48.2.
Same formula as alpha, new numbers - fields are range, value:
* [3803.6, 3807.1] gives 50.6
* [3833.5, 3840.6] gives 48.6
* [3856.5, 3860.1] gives 42.9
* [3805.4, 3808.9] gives 50.8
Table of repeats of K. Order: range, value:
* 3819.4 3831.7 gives 51.32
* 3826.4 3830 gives 52.67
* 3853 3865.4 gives 42.64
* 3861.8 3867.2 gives 43.02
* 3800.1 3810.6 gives 49.91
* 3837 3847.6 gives 48.38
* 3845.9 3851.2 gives 45.62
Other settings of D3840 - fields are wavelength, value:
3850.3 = 45.62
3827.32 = 52.67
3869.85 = 42.25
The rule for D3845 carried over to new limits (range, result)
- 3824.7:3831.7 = 52.4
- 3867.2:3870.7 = 42.4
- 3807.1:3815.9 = 50.2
